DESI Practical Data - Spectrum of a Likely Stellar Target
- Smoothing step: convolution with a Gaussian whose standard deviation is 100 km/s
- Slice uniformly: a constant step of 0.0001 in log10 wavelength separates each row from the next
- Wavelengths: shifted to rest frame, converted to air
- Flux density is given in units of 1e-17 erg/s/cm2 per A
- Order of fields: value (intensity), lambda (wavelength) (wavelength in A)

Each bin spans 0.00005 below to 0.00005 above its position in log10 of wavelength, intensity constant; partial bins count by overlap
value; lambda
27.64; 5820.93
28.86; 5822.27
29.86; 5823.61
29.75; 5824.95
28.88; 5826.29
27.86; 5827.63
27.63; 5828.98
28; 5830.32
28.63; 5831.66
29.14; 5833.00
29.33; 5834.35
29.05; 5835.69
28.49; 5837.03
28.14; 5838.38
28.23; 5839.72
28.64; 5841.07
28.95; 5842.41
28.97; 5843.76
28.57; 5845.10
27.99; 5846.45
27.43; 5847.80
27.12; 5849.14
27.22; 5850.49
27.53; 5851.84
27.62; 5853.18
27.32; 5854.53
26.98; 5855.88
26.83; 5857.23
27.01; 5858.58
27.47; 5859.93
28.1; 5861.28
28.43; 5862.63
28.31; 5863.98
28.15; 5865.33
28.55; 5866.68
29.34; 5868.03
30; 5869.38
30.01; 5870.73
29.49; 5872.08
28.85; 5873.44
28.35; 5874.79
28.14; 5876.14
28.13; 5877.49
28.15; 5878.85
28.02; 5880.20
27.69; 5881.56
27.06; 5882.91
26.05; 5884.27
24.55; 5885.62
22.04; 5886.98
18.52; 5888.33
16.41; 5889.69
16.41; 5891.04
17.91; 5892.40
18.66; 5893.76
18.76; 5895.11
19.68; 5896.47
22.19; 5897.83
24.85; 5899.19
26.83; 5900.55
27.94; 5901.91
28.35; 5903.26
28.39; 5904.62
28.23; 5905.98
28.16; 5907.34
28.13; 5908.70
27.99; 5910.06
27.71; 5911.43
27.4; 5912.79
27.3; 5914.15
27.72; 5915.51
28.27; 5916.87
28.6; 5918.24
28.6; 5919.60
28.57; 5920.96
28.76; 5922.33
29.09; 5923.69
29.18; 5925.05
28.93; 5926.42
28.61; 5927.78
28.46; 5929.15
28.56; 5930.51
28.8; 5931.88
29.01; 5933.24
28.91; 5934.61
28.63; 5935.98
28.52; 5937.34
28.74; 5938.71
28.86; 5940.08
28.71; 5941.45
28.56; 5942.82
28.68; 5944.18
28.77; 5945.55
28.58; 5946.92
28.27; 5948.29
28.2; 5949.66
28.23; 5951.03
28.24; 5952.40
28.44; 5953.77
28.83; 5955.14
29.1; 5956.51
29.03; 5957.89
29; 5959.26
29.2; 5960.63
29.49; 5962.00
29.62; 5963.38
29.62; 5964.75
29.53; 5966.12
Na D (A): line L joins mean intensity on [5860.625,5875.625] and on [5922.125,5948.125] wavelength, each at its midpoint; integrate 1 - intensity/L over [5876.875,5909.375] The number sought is 5.2 A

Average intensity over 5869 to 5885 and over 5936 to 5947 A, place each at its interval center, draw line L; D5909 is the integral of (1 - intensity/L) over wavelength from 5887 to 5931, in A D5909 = 4.4 A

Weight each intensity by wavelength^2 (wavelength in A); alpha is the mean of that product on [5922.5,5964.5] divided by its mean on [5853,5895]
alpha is 1.14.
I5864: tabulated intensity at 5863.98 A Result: 28.31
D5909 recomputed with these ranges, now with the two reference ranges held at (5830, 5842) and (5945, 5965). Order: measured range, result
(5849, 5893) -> 3.51 A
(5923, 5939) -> 0.00 A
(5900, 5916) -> 0.50 A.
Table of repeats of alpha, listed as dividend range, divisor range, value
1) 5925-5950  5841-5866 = 1.06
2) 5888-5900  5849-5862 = 0.72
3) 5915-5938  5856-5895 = 1.13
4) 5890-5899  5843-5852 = 0.70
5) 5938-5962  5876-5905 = 1.23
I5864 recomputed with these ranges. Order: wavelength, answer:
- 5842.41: 28.95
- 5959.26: 29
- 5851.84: 27.53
